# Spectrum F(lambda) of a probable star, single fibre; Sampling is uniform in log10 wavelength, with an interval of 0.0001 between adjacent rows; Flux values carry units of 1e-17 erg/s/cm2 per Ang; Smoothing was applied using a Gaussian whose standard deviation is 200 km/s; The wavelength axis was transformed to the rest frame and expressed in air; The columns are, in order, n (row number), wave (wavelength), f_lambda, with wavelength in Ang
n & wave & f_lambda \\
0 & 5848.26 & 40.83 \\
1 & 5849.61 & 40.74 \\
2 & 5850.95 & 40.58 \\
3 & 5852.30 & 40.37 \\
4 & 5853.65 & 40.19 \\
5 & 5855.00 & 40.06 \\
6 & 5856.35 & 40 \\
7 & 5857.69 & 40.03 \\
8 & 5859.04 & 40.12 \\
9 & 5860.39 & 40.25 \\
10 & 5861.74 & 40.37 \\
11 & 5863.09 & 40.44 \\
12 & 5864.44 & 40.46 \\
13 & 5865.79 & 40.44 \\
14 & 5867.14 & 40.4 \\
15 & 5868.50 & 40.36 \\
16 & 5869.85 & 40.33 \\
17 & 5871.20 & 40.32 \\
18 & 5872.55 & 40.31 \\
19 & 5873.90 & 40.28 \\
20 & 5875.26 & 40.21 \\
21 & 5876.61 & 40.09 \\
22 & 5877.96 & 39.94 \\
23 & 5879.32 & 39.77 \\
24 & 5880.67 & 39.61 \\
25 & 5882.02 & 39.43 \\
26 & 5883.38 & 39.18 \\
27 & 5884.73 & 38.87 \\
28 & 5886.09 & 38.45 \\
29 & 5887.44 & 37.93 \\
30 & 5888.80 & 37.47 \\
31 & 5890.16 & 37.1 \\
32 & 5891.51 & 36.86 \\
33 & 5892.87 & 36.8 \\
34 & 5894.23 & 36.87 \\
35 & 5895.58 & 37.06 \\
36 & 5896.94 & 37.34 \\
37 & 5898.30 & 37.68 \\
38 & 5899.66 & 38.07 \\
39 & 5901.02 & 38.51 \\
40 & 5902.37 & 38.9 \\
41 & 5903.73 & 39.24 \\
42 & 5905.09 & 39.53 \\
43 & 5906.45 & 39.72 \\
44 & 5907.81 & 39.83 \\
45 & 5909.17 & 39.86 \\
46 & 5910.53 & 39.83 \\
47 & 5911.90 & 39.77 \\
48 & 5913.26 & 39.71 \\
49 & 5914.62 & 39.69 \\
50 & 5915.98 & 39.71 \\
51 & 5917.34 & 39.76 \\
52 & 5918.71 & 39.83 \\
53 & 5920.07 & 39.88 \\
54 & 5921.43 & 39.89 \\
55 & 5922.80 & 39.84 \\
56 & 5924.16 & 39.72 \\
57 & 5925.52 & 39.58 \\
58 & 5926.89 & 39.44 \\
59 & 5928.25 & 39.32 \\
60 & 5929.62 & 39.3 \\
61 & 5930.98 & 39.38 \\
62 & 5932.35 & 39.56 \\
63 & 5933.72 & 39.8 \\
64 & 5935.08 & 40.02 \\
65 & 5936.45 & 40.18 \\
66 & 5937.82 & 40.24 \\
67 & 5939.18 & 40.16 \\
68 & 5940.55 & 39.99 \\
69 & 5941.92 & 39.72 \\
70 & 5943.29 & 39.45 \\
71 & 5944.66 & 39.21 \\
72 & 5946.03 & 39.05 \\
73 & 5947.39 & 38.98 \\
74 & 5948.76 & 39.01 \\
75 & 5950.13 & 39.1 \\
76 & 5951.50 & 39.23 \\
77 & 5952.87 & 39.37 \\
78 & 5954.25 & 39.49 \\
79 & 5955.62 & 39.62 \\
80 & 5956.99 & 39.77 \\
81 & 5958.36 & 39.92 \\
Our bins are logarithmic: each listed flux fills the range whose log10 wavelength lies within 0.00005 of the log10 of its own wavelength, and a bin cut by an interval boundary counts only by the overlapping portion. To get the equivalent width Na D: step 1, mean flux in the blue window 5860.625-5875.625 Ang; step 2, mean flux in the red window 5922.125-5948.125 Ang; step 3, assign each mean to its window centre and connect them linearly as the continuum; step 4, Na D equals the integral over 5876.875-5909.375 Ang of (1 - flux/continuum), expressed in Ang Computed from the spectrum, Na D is 1.3 Ang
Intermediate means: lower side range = 40.3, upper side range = 39.6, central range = 38.5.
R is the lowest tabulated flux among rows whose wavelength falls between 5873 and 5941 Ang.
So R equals 36.8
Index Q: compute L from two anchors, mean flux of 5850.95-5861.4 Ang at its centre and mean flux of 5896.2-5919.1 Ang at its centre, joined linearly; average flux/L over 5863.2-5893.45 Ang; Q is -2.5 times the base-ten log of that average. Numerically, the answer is 0.01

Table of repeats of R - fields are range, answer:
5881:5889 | 37.47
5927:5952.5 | 38.98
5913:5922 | 39.69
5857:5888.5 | 37.93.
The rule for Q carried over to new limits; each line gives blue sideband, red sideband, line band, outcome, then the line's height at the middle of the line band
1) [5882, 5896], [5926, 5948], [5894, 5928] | -0.02 mag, 38.6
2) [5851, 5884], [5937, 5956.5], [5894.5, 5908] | 0.04 mag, 39.8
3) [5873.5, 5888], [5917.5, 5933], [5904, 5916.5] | 0.00 mag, 39.5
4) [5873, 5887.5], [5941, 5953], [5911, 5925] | -0.01 mag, 39.4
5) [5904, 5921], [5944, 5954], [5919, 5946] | -0.01 mag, 39.4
